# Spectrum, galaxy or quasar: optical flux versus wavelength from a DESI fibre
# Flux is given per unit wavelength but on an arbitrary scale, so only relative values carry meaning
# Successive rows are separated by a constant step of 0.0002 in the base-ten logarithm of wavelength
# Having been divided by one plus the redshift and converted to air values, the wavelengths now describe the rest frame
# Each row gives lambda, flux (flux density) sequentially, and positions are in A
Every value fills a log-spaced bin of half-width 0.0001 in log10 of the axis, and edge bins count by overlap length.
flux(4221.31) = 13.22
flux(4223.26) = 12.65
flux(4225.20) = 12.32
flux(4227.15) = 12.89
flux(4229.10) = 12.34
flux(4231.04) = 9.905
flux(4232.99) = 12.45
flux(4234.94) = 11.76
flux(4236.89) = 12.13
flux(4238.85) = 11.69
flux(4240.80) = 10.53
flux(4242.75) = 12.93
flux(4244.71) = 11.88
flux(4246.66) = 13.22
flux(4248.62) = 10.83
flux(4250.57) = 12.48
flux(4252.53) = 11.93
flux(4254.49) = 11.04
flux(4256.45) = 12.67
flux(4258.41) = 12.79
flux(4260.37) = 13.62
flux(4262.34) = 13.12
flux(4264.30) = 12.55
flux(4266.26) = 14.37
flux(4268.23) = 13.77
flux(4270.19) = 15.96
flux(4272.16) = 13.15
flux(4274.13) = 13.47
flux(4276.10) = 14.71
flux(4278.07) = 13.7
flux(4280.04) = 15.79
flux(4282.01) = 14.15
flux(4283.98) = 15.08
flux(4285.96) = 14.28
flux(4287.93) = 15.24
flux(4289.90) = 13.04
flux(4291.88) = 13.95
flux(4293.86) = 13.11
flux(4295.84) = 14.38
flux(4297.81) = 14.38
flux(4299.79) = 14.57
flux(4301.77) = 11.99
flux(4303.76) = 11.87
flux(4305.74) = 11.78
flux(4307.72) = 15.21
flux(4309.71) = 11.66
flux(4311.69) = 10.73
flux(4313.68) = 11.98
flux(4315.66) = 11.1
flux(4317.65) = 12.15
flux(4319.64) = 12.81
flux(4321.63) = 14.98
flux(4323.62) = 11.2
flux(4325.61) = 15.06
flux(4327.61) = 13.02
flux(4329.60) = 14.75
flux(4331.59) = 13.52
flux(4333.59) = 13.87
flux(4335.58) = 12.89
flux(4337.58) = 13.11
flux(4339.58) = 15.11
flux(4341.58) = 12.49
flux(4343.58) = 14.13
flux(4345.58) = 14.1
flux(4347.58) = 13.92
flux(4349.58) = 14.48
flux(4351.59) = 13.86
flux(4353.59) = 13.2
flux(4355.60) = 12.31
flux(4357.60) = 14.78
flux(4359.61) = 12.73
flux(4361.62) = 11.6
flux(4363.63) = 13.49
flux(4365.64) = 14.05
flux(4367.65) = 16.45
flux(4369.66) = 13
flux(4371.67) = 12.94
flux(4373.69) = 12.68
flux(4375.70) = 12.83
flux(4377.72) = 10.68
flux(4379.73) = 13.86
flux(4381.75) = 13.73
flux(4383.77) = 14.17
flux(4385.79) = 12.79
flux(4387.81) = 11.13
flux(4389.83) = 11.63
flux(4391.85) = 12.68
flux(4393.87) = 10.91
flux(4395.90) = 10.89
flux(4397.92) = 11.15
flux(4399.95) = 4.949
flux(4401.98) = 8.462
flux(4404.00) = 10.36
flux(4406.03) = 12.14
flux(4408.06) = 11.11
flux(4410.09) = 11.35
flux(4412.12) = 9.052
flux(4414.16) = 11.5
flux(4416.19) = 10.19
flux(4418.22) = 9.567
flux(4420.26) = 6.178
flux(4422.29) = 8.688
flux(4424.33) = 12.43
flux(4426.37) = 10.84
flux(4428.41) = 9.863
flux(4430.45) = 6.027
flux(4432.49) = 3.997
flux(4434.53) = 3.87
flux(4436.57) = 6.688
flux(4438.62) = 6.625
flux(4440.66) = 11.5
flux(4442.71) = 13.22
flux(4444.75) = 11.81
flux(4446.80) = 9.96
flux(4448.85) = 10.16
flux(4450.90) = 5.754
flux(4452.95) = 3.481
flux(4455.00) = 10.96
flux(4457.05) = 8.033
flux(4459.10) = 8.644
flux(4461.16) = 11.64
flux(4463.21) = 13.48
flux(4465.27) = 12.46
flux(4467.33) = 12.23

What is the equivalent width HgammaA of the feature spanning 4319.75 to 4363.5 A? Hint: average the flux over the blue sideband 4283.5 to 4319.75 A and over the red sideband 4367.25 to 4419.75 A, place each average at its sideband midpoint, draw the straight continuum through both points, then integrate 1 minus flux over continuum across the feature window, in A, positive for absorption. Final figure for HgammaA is -4.19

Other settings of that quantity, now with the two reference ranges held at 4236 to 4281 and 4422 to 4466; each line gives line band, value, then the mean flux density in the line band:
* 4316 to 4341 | -4.26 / 13.5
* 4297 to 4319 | -1.00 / 12.5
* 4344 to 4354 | -2.61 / 14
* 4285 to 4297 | -1.67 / 14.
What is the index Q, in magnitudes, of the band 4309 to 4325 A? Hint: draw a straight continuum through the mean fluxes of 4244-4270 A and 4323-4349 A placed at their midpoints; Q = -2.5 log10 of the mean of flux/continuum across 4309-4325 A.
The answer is 0.11 mag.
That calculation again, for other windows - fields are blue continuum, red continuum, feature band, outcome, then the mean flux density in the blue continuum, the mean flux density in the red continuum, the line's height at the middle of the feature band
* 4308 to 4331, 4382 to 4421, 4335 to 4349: -0.13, 12.8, 10.6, 12.2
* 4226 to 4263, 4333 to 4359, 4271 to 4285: -0.13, 12.1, 13.7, 12.6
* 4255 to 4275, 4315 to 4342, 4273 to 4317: 0.00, 13.5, 13.3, 13.4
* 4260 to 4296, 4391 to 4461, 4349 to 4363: -0.15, 14.1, 9.23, 11.5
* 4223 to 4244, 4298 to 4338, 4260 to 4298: -0.13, 11.9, 12.9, 12.5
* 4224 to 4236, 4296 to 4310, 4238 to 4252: 0.02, 12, 13.2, 12.2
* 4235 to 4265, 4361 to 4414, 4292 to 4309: -0.11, 12.2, 11.8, 12.1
